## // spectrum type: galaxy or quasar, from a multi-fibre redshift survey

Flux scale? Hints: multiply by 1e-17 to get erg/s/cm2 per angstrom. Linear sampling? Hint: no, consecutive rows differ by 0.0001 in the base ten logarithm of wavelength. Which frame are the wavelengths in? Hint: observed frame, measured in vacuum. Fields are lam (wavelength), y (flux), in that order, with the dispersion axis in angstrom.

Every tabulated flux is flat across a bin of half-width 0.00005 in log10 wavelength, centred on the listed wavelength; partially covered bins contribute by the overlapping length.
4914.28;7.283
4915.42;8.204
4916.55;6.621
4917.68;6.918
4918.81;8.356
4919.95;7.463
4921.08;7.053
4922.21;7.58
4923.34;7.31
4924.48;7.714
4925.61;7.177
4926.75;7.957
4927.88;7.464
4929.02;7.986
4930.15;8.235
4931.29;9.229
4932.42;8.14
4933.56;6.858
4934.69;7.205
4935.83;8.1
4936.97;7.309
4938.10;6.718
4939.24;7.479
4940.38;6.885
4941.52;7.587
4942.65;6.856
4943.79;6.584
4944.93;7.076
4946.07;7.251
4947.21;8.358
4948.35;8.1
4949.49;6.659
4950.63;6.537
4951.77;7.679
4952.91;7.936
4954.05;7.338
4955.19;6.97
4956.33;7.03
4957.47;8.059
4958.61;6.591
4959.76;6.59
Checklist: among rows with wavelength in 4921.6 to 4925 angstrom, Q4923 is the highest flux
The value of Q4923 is 7.714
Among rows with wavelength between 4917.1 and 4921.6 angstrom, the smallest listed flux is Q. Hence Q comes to 6.918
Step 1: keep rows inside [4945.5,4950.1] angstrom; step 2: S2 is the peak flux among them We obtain 8.358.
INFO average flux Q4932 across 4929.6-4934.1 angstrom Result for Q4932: 8.12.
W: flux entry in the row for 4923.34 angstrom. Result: 7.31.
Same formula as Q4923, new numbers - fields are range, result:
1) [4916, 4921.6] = 8.356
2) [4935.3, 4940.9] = 8.1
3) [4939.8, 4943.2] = 7.587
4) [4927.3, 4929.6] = 7.986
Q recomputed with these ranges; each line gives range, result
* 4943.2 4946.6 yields 6.584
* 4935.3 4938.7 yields 6.718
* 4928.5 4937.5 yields 6.858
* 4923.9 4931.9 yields 7.177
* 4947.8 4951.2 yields 6.537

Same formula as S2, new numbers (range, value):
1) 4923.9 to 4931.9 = 9.229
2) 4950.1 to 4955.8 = 7.936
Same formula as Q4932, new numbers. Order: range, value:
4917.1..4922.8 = 7.48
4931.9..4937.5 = 7.51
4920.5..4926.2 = 7.37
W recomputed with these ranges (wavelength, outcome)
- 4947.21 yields 8.358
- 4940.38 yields 6.885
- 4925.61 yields 7.177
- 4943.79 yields 6.584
